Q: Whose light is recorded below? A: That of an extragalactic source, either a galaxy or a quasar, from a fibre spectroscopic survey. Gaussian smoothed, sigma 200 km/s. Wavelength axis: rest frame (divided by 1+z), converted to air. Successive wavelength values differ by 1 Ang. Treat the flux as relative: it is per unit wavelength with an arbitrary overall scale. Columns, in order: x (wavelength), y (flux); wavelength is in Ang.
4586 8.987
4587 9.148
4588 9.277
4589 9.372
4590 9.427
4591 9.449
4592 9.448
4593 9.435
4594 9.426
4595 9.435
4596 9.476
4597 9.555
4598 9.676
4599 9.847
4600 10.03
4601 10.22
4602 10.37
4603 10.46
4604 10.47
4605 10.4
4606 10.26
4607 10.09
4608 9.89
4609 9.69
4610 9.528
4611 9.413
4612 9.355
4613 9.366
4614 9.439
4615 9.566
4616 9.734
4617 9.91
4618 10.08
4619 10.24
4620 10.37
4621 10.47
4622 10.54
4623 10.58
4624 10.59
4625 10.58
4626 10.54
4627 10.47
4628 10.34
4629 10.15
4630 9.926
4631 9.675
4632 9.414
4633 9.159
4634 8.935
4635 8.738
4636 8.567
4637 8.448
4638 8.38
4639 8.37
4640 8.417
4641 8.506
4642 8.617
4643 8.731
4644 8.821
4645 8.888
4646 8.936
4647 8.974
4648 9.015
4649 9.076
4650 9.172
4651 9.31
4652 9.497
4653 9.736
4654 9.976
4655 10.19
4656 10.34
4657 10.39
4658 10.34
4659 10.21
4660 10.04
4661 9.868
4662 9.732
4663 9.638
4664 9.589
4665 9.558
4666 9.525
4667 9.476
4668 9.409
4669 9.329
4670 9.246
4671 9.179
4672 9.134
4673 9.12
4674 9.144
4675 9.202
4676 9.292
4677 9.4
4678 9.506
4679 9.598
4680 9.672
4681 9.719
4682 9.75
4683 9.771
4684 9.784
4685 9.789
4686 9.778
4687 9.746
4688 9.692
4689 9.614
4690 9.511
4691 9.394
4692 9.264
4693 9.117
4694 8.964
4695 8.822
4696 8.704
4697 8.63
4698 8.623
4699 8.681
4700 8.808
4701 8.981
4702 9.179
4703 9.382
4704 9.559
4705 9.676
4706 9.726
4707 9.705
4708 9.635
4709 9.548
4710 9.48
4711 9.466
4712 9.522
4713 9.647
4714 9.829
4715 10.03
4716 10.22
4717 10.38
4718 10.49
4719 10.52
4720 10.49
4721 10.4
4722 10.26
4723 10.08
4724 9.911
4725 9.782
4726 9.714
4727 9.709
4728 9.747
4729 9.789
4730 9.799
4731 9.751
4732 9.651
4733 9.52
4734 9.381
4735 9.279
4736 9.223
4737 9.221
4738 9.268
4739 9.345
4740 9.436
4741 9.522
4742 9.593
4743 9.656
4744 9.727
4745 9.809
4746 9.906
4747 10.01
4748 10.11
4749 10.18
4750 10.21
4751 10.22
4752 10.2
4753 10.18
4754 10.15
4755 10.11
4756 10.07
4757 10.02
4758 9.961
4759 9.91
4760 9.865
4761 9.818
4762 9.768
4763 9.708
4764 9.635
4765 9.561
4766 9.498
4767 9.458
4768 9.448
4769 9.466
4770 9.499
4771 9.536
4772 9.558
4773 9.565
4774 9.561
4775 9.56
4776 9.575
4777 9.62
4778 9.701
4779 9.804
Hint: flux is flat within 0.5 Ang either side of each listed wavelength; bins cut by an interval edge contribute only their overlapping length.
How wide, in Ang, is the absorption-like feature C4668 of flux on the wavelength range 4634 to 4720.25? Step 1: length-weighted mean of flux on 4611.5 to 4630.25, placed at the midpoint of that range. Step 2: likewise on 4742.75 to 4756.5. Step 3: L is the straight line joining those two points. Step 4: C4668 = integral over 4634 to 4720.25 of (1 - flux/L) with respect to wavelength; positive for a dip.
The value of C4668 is 5.8 Ang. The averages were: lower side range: 10.1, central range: 9.41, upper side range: 10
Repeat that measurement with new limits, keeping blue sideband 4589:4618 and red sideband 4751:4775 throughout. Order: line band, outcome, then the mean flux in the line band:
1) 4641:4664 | 0.62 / 9.5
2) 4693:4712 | 1.09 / 9.2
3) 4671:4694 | 0.67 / 9.48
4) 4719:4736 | -0.11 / 9.83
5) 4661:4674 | 0.46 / 9.42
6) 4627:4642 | 1.01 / 9.1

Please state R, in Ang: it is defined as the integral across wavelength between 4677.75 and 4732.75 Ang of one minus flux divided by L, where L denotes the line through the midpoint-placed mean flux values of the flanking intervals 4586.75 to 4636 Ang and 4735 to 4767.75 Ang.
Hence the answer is 1.0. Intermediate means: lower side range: 9.83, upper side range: 9.78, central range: 9.62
